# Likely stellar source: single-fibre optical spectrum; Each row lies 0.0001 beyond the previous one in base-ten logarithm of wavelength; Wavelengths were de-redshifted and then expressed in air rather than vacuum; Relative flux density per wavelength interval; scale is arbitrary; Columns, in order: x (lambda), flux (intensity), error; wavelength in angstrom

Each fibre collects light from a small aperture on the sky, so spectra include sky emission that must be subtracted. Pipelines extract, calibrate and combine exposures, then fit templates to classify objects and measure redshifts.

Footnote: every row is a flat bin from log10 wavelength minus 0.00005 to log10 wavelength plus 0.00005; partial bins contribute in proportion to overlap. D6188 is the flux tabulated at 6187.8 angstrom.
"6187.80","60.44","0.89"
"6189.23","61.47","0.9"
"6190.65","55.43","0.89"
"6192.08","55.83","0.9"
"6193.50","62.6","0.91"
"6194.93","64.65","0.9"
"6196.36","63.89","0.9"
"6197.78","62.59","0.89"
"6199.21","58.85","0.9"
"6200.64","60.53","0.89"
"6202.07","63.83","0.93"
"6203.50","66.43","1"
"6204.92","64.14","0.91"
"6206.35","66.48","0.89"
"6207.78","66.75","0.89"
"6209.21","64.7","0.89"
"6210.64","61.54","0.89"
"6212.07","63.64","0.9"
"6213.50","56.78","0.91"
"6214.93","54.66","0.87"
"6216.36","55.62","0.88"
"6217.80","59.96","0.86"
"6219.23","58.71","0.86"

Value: 60.44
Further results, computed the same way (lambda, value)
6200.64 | 60.53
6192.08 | 55.83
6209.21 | 64.7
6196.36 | 63.89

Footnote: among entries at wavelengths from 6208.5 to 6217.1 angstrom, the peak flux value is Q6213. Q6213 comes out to 64.7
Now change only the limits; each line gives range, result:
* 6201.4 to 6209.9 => 66.75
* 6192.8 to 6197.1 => 64.65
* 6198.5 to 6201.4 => 60.53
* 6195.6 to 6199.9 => 63.89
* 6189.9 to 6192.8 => 55.83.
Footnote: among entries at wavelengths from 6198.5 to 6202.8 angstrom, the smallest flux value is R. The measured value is 58.85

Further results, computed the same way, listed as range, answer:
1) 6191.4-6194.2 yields 55.83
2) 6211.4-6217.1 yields 54.66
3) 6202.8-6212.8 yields 61.54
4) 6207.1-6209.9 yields 64.7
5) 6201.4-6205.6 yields 63.83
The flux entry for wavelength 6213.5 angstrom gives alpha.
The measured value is 56.78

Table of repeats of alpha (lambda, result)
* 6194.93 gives 64.65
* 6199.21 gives 58.85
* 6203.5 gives 66.43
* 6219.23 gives 58.71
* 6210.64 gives 61.54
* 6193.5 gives 62.6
